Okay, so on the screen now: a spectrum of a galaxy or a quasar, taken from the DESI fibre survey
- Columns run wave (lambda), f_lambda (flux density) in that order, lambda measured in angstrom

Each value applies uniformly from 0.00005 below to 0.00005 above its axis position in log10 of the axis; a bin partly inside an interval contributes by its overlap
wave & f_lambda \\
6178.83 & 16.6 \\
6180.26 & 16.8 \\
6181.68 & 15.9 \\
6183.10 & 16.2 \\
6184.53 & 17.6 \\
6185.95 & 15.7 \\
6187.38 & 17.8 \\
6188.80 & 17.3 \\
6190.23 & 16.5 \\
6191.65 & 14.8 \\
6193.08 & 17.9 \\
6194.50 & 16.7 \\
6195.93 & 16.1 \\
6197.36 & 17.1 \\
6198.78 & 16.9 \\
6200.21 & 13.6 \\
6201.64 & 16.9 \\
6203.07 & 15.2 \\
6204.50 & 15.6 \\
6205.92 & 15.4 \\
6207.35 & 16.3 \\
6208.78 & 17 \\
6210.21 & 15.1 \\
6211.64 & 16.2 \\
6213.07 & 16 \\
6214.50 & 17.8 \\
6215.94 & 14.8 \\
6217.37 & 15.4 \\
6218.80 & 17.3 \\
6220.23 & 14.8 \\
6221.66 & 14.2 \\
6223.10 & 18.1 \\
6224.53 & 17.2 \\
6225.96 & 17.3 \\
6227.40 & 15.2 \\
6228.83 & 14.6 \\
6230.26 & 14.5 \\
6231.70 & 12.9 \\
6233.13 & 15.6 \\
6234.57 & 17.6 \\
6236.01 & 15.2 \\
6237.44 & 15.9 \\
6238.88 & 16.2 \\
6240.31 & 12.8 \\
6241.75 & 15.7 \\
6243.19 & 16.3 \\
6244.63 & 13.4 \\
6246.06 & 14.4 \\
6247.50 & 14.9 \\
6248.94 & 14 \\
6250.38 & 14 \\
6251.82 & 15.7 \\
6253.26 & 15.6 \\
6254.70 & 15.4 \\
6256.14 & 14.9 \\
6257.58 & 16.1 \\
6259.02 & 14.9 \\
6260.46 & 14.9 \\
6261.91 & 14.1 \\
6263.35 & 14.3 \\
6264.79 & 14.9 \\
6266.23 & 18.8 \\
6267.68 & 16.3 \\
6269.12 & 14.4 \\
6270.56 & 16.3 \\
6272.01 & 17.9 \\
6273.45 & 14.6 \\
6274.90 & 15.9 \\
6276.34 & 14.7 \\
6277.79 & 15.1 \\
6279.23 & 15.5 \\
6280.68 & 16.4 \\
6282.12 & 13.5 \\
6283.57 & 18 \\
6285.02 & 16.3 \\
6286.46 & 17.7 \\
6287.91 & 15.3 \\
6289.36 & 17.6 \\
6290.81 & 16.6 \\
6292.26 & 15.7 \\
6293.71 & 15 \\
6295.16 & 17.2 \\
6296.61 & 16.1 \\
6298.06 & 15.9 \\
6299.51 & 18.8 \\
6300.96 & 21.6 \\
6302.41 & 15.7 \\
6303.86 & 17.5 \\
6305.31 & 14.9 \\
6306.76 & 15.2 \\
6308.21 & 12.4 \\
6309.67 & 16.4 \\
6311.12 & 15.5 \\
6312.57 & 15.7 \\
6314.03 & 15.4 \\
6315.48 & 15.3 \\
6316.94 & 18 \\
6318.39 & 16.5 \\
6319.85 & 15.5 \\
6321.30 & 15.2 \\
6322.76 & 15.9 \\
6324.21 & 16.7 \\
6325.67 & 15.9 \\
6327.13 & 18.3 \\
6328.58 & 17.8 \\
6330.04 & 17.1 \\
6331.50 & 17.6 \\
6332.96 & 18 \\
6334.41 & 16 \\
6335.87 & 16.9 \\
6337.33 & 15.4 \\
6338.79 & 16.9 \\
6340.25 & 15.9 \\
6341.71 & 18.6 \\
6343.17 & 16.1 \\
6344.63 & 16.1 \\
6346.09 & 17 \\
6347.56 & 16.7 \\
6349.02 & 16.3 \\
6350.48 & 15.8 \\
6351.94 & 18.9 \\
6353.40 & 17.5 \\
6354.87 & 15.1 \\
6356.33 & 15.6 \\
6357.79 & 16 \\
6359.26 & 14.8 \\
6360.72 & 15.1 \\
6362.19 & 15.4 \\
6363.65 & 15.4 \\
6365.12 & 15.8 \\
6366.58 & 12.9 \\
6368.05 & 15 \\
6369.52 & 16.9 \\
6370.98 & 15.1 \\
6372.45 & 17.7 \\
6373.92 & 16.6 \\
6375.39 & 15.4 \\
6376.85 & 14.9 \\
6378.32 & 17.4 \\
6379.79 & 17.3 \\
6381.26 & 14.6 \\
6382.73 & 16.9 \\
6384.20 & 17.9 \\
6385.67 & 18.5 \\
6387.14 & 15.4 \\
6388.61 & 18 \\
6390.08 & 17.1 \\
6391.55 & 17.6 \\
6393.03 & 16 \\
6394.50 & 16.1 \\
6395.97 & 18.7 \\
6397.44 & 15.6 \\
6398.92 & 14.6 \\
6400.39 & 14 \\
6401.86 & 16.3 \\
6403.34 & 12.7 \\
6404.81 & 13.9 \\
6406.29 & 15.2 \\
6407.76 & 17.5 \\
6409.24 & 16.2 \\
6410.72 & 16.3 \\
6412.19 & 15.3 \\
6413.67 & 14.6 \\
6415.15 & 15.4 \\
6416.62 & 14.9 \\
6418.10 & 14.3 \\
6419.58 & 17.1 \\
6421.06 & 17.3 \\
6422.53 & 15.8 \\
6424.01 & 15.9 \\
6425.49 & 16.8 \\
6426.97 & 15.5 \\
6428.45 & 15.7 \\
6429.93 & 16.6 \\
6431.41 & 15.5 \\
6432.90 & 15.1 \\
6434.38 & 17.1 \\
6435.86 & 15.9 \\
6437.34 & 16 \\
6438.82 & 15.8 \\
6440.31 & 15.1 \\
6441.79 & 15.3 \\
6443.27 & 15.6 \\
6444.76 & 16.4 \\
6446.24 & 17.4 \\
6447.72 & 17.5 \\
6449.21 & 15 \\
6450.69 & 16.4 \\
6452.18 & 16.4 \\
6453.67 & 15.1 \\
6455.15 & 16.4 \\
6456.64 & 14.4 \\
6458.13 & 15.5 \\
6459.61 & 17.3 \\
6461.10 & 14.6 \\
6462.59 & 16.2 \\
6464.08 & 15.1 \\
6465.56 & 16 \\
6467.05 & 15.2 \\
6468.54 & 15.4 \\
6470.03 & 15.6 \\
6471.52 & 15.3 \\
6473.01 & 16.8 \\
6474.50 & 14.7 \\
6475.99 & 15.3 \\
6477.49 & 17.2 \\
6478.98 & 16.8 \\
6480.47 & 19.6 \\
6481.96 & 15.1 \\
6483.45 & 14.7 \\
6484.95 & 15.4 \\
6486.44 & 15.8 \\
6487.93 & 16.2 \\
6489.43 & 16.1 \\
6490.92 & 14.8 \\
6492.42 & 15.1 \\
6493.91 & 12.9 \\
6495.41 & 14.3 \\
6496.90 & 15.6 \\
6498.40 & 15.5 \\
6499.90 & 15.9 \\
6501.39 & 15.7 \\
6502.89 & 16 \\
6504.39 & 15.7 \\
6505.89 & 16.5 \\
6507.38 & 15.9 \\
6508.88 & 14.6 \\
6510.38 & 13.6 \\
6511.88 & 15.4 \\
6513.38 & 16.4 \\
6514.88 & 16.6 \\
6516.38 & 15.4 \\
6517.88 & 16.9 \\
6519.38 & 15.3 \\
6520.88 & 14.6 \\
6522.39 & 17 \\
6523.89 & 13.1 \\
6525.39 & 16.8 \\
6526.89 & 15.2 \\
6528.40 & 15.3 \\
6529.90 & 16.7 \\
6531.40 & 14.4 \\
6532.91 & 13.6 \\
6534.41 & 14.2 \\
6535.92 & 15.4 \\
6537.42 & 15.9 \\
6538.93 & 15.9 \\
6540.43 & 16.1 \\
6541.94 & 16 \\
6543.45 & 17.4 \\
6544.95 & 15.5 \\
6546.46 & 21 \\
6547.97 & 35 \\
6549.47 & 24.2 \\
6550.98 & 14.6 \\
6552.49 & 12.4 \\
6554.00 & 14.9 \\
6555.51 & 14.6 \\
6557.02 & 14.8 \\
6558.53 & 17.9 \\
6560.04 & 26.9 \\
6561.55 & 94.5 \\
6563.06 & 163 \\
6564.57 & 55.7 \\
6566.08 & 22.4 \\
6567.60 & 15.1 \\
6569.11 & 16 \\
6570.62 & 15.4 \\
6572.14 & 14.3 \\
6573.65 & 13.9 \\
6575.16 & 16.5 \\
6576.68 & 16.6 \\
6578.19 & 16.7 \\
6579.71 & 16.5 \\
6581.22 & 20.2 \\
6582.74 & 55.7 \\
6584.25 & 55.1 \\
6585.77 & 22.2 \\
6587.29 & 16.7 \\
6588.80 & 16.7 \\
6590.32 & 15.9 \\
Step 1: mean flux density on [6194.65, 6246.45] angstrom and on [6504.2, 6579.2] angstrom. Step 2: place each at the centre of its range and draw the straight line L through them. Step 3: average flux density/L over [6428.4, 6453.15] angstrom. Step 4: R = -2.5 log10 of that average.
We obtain 0.24 mag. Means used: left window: 15.7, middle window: 16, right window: 21.9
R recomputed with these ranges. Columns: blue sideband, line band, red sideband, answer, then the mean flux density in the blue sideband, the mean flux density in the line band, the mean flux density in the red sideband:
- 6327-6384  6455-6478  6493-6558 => 0.037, 16.3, 15.6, 16.1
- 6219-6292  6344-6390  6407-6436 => -0.027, 15.5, 16.2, 15.9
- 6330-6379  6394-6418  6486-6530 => 0.038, 16.2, 15.4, 15.5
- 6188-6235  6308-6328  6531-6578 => 0.185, 16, 16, 25.6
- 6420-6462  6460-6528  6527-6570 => 0.324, 16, 15.6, 26.6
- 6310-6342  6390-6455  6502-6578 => 0.189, 16.5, 15.9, 21.8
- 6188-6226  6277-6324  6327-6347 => 0.036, 16.2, 16.2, 16.9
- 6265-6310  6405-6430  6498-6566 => 0.228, 16.2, 15.8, 22.5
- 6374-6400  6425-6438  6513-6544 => 0.017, 16.6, 16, 15.6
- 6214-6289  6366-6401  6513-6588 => 0.178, 15.5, 16.3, 23.8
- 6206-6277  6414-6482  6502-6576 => 0.244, 15.5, 15.9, 21.9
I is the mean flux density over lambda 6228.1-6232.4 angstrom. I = 14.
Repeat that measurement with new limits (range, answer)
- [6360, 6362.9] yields 15.2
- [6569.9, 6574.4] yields 14.5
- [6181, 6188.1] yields 16.6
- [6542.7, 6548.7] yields 22.2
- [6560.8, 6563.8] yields 129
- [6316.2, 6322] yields 16.3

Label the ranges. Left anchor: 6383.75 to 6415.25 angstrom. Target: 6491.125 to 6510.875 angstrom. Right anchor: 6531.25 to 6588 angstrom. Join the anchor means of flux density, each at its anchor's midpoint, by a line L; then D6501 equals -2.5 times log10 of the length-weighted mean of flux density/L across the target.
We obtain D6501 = 0.43 mag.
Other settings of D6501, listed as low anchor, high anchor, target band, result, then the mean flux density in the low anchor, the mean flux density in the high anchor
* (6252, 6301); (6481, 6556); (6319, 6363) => -0.031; 16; 16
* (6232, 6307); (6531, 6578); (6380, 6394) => 0.175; 15.8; 25.6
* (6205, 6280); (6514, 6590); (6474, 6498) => 0.370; 15.5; 23.7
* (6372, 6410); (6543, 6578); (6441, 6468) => 0.306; 16.2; 29.2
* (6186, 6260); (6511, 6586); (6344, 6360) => 0.156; 15.7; 23.7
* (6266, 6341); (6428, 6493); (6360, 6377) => 0.040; 16.3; 15.9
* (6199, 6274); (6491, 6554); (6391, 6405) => 0.020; 15.5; 16.2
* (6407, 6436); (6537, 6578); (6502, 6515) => 0.430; 15.9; 27.2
